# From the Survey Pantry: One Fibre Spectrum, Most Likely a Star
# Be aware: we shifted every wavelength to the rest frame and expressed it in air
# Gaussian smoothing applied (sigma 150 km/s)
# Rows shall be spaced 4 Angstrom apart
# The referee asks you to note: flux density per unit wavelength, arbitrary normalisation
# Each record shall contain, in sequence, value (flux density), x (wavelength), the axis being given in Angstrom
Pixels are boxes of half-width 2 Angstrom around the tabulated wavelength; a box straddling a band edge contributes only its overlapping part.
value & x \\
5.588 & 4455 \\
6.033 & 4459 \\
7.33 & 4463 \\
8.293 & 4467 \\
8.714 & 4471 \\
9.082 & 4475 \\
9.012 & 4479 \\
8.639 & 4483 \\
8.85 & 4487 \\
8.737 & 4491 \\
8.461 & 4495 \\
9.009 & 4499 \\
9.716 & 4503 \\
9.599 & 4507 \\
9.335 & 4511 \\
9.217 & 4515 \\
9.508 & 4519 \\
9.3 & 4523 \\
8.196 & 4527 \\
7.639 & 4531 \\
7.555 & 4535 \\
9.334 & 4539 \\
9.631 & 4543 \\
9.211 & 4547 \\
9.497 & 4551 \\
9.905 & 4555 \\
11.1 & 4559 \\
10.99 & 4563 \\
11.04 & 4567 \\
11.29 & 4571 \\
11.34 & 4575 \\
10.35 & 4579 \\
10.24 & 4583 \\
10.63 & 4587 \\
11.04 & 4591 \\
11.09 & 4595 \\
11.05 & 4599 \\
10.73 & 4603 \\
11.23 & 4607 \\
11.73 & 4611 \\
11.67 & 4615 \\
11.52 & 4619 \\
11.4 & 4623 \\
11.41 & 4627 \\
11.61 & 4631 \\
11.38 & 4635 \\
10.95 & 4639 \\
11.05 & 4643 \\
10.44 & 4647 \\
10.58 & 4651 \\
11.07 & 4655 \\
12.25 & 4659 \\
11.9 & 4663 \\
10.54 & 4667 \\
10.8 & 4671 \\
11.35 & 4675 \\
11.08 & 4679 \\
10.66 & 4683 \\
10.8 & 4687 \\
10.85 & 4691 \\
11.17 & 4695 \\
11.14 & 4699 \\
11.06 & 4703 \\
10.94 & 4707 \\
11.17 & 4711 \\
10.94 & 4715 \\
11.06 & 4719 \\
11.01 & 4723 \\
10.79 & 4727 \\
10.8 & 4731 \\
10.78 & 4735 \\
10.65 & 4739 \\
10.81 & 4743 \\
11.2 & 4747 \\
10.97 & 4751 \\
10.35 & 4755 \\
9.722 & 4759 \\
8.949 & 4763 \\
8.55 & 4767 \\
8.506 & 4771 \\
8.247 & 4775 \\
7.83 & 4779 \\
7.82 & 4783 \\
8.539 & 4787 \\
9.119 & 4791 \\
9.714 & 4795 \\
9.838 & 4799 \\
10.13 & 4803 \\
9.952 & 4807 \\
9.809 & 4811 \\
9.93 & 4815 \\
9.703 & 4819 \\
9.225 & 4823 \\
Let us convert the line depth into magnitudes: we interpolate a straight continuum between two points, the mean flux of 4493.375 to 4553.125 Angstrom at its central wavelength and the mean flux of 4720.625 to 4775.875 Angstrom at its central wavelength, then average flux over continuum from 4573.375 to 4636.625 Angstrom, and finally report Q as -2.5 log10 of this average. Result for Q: -0.182 mag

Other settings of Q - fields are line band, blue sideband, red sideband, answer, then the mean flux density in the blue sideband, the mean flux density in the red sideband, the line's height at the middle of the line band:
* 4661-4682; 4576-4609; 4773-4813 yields -0.10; 10.8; 9.1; 10.1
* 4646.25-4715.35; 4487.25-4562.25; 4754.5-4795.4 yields -0.23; 9.19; 8.76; 8.92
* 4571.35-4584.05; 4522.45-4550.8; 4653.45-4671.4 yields -0.13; 8.72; 11.4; 9.58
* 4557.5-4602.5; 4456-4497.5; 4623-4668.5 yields -0.09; 8.26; 11.2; 10.1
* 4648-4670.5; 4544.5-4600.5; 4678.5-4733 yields -0.04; 10.6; 11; 10.8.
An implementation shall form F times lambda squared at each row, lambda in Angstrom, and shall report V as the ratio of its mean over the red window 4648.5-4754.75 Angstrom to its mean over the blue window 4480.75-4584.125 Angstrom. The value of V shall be 1.24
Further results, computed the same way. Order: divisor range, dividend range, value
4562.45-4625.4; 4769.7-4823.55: 0.90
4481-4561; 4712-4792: 1.19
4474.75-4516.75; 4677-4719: 1.32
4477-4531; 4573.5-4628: 1.29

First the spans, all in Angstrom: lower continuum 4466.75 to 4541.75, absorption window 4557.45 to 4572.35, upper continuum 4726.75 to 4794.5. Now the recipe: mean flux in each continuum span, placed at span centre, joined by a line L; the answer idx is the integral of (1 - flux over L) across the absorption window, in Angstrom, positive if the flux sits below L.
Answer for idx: -3.4 Angstrom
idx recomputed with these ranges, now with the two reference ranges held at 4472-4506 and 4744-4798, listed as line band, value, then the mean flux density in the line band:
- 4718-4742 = -4.29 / 10.8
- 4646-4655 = -1.51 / 10.6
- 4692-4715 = -4.78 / 11.1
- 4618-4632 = -3.67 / 11.5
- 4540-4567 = -3.25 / 10.1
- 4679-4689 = -1.81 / 10.8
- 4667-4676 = -1.76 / 10.9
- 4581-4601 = -3.88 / 10.8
